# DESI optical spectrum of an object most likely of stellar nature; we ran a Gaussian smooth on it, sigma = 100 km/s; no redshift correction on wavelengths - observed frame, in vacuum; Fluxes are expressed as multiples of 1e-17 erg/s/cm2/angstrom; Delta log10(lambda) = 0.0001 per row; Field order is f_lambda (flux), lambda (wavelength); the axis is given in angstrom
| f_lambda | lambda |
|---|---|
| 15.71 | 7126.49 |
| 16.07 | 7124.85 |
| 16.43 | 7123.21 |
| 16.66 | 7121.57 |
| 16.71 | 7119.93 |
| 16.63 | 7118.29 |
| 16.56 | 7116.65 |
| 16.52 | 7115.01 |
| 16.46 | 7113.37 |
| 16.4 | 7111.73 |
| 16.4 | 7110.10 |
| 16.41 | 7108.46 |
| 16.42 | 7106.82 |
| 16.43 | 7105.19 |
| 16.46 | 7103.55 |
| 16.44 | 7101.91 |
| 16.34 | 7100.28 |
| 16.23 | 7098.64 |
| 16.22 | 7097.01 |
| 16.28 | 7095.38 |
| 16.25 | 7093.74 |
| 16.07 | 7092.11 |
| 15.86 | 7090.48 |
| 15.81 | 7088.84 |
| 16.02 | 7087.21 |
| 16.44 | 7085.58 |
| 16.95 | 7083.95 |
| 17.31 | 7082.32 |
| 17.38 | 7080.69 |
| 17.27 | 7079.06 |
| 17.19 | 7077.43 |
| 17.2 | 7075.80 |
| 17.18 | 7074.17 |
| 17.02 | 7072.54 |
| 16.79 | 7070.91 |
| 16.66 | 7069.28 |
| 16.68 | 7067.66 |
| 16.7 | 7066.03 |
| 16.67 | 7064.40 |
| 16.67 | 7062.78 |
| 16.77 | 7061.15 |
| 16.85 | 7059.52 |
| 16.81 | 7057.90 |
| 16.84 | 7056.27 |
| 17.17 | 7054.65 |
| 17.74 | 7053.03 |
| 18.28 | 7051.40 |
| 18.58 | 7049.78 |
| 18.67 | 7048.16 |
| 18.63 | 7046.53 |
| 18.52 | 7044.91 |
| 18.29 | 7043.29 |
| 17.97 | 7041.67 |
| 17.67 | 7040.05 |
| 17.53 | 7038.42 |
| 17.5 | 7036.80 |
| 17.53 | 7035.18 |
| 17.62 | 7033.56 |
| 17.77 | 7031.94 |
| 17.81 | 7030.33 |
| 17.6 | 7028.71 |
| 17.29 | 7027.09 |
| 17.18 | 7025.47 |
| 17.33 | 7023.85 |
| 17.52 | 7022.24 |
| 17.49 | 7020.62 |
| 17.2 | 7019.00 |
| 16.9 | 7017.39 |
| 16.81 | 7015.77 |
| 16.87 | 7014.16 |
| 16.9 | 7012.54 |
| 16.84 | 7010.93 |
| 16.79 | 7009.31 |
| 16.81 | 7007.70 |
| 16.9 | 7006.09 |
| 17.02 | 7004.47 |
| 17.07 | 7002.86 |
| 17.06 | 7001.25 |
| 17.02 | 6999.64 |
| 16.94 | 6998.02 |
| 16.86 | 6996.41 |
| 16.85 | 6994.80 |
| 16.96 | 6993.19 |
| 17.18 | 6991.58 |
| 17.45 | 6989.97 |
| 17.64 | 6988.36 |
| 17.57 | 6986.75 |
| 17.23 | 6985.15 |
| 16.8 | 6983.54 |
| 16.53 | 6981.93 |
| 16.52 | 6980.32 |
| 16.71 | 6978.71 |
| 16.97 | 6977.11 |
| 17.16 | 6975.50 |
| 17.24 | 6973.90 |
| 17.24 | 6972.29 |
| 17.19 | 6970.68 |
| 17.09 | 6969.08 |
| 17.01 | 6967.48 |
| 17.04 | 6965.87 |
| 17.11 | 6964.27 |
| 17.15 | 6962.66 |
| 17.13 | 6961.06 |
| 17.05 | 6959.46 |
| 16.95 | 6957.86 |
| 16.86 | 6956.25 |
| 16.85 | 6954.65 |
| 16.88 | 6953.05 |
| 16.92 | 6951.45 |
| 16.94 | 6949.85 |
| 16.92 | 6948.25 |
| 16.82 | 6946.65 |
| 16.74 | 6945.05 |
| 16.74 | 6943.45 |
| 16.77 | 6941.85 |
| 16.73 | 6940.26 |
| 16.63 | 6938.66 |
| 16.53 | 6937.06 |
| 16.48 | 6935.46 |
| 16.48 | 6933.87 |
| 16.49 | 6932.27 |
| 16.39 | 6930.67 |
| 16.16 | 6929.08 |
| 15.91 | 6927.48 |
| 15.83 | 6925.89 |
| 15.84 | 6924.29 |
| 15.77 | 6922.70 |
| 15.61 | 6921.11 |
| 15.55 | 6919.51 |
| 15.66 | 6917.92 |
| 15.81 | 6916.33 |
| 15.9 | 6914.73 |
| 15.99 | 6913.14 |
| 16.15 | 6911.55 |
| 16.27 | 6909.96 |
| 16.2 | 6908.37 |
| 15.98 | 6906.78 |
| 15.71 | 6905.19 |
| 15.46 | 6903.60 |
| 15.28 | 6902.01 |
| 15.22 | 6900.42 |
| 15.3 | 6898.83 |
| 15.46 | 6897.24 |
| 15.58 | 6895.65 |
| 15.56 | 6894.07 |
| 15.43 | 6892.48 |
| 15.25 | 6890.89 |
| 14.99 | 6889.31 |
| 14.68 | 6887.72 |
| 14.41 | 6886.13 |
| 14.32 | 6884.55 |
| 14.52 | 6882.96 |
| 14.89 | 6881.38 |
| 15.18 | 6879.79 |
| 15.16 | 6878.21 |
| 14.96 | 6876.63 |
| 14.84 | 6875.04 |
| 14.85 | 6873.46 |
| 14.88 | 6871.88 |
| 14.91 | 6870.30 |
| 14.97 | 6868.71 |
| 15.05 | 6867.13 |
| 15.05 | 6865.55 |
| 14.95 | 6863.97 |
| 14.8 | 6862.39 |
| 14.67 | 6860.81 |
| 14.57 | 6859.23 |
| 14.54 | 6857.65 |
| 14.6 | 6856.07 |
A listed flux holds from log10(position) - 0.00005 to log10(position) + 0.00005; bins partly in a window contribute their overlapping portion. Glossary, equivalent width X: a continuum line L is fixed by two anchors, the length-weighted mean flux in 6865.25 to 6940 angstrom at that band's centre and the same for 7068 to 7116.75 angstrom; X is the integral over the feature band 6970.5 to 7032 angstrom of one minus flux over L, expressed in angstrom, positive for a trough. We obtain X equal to -3.9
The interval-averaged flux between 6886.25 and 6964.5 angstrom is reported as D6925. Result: 16.1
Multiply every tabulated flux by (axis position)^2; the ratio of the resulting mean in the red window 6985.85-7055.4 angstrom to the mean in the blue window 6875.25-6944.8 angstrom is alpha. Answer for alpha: 1.1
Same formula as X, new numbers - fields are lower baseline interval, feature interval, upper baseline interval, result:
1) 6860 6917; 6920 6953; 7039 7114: -1.60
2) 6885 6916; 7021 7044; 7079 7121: -2.10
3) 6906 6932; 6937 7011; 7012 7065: -1.40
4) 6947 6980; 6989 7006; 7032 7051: 0.41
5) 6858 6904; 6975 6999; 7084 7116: -2.14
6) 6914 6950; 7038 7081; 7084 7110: -2.97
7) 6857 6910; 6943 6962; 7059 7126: -1.61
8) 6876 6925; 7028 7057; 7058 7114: -2.76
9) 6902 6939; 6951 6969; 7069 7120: -0.96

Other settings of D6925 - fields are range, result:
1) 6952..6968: 17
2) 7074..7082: 17.3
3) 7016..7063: 17.6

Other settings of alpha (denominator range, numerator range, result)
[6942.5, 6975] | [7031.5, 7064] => 1.07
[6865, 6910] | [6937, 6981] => 1.14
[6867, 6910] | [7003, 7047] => 1.19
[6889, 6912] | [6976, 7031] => 1.13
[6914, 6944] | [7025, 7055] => 1.14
